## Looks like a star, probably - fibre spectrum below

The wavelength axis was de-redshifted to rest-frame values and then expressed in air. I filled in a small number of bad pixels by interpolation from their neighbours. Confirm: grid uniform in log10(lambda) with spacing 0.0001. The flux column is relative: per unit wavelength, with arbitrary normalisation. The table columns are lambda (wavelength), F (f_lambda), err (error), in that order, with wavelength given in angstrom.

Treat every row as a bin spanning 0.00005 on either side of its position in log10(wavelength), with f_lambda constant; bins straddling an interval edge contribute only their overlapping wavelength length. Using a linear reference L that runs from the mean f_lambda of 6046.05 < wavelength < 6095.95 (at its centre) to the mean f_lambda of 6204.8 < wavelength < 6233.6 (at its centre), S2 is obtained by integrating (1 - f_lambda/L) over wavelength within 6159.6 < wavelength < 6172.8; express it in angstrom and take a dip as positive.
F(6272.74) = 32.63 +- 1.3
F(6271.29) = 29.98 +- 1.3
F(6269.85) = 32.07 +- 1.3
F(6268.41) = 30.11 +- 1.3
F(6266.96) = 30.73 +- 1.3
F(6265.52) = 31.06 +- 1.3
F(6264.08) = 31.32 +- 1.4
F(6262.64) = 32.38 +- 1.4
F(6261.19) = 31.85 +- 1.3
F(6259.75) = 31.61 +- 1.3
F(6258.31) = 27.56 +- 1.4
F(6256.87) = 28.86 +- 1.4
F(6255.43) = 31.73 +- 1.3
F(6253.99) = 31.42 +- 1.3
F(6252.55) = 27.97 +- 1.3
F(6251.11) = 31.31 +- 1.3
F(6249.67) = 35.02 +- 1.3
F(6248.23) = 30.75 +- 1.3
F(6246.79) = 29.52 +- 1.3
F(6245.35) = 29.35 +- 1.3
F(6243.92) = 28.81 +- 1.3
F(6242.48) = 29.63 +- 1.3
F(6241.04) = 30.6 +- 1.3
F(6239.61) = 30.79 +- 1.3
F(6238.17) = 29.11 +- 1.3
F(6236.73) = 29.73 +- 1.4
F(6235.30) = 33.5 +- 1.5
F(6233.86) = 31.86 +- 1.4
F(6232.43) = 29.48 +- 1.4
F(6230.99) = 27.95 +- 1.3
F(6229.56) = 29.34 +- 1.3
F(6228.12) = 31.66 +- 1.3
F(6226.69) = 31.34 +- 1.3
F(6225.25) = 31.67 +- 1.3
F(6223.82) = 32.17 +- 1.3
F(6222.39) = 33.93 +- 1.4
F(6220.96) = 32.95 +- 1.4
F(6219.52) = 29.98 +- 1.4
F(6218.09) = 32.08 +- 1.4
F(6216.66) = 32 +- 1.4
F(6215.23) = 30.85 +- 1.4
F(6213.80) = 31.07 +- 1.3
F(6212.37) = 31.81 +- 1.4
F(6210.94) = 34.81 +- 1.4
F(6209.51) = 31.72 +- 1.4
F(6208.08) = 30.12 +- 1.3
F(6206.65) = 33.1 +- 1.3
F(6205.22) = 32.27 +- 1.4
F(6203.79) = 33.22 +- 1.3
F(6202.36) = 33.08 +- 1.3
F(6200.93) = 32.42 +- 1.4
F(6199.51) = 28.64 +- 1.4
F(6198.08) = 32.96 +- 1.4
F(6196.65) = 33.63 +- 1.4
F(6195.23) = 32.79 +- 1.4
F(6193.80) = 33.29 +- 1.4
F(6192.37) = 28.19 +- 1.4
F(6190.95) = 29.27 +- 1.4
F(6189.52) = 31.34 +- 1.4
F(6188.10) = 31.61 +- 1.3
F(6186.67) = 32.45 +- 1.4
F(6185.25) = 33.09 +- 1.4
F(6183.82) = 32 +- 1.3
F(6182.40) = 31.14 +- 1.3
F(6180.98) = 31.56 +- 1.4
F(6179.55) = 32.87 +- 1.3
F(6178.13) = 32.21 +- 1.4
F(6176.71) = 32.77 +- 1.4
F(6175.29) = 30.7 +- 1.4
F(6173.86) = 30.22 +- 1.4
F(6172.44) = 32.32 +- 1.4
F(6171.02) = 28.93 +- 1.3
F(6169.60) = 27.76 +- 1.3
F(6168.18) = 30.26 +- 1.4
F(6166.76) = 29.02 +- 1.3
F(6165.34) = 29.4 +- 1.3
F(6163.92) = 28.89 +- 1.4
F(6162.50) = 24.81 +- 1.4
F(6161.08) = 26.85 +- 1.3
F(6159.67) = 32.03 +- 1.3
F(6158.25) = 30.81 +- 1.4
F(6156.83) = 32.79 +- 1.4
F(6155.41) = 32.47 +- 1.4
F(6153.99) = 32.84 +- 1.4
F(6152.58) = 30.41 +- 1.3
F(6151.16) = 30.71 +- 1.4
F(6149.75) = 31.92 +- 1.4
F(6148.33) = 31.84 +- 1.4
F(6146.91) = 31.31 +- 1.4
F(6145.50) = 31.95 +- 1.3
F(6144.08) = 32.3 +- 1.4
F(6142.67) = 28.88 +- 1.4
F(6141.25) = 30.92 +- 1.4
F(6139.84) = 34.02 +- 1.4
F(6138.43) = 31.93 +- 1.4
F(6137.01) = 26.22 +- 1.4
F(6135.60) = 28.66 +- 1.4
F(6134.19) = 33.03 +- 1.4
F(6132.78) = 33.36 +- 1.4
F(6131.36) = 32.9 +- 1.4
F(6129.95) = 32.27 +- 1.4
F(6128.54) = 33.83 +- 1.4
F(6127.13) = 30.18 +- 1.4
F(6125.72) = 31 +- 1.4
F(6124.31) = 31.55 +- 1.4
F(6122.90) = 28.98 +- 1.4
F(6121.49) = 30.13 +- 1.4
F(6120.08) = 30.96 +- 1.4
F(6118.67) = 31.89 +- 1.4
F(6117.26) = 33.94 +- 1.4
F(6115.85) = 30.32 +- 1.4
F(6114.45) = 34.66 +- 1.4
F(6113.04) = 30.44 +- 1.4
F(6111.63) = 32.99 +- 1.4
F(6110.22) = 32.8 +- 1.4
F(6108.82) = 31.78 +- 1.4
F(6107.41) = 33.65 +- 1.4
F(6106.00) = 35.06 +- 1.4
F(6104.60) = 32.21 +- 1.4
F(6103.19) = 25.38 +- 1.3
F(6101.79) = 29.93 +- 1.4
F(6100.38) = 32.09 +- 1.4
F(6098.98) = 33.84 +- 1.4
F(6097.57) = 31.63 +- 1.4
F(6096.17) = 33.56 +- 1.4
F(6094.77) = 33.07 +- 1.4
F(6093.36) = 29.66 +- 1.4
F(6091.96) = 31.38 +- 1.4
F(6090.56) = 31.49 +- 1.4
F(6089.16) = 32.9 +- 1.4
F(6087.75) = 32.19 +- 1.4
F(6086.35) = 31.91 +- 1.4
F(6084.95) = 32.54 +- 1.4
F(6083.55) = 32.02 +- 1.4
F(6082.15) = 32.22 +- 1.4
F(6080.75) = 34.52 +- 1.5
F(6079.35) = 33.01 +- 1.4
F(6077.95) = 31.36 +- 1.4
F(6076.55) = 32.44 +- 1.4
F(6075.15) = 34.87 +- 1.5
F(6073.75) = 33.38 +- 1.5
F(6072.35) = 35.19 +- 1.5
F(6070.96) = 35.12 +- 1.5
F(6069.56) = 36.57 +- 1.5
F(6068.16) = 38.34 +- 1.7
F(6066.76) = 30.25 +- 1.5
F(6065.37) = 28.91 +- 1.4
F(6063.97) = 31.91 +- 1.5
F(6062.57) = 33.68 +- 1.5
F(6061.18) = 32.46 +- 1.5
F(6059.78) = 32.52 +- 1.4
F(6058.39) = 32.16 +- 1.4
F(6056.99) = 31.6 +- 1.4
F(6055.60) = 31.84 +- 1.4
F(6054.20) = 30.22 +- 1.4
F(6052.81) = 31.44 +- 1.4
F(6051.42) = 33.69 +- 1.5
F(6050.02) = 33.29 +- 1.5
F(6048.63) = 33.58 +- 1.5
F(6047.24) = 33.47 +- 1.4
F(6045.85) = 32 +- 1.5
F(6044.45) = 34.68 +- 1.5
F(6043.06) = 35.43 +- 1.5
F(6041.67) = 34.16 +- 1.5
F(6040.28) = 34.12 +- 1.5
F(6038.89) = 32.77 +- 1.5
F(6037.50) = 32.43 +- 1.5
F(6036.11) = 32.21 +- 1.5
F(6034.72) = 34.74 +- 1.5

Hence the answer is 1.3 angstrom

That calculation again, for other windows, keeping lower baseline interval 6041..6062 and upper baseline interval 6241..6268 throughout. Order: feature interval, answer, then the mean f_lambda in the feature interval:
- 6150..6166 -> 0.7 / 30.2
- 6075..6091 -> 0.0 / 32.6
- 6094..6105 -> 0.3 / 31.4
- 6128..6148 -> 0.2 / 31.5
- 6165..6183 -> 0.4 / 30.7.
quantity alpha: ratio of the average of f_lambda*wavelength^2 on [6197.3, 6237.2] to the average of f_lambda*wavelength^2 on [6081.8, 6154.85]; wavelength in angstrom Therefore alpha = 1.0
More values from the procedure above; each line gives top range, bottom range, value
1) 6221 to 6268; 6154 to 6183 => 1.04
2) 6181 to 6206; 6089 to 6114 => 1.03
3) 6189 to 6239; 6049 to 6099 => 1.01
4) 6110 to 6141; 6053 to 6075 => 0.98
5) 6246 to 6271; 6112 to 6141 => 1.02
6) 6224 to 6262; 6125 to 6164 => 1.01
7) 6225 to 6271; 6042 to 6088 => 0.98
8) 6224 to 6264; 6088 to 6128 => 1.01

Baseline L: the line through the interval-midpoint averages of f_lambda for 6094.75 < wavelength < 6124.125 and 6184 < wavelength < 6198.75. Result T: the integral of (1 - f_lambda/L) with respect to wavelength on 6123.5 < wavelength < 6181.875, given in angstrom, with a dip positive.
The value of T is 1.7 angstrom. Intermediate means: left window 31.8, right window 31.9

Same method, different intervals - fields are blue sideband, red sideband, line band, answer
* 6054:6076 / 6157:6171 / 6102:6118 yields -0.4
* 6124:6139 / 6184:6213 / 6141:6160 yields 0.0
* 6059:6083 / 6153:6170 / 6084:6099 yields 0.2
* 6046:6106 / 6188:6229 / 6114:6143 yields 0.7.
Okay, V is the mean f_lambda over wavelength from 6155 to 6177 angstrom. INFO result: 29.9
